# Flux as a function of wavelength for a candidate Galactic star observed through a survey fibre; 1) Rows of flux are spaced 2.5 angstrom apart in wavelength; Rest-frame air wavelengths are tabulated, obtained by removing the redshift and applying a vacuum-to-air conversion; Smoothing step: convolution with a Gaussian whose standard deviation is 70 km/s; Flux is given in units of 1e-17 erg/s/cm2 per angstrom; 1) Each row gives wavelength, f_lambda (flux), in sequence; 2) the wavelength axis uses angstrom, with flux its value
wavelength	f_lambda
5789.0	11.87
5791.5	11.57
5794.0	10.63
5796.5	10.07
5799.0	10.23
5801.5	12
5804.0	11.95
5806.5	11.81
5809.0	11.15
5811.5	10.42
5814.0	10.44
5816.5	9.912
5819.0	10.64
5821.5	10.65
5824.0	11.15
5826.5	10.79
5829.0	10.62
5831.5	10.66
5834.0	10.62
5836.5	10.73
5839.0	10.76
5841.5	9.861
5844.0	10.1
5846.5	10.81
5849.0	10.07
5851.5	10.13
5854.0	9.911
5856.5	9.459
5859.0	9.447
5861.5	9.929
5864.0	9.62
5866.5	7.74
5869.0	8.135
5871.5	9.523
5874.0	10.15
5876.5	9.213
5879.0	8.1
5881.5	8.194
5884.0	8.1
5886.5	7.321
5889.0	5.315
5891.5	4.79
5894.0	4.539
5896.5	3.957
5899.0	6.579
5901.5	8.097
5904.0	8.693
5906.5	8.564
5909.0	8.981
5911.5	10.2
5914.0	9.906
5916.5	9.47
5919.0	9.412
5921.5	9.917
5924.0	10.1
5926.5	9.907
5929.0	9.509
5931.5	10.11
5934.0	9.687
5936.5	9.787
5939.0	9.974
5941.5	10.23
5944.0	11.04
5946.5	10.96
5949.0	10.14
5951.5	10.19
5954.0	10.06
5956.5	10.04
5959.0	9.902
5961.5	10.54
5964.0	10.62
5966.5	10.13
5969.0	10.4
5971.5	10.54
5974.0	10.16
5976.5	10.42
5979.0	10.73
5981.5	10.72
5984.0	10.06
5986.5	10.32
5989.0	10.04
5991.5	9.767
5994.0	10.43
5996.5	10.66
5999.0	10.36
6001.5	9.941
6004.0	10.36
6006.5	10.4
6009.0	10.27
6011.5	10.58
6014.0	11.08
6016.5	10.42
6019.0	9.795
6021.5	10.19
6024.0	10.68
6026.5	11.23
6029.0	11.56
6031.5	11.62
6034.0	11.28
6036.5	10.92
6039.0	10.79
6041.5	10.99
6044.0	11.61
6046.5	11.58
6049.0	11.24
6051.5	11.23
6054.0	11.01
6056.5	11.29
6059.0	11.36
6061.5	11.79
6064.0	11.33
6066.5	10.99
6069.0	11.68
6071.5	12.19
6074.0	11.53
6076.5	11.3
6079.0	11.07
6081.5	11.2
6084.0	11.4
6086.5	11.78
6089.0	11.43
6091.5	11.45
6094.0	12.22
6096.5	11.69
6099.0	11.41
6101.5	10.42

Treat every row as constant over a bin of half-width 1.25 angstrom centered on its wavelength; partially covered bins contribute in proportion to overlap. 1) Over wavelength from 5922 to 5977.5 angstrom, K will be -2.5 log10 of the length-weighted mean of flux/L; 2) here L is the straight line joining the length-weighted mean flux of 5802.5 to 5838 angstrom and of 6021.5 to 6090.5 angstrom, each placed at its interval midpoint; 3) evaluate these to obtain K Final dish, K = 0.09 mag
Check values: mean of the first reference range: 10.8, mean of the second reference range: 11.3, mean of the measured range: 10.2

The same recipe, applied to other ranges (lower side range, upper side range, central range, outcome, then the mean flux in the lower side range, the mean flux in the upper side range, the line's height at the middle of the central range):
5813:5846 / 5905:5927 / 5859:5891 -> 0.195 mag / 10.5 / 9.59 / 10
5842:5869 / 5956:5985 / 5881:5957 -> 0.143 mag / 9.65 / 10.4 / 10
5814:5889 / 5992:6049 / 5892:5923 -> 0.230 mag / 9.67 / 10.8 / 10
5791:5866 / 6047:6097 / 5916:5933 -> 0.115 mag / 10.5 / 11.5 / 10.9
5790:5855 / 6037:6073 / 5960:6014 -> 0.080 mag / 10.7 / 11.4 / 11.2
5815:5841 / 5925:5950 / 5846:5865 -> 0.065 mag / 10.6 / 10.1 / 10.5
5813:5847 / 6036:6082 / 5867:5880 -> 0.191 mag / 10.5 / 11.3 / 10.7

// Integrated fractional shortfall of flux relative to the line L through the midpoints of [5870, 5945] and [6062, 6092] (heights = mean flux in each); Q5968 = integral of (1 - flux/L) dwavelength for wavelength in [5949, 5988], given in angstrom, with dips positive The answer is -2.7 angstrom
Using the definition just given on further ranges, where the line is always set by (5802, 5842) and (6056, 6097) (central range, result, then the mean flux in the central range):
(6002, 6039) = 2.1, 10.7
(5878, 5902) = 10.0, 6.43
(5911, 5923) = 1.4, 9.76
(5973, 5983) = 0.7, 10.5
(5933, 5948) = 1.1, 10.3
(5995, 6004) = 0.8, 10.3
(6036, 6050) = 0.3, 11.2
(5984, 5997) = 1.2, 10.2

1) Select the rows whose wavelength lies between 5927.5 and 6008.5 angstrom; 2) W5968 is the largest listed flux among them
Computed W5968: 11.04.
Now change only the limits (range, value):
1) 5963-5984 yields 10.73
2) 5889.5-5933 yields 10.2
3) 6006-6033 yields 11.62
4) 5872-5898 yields 10.15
